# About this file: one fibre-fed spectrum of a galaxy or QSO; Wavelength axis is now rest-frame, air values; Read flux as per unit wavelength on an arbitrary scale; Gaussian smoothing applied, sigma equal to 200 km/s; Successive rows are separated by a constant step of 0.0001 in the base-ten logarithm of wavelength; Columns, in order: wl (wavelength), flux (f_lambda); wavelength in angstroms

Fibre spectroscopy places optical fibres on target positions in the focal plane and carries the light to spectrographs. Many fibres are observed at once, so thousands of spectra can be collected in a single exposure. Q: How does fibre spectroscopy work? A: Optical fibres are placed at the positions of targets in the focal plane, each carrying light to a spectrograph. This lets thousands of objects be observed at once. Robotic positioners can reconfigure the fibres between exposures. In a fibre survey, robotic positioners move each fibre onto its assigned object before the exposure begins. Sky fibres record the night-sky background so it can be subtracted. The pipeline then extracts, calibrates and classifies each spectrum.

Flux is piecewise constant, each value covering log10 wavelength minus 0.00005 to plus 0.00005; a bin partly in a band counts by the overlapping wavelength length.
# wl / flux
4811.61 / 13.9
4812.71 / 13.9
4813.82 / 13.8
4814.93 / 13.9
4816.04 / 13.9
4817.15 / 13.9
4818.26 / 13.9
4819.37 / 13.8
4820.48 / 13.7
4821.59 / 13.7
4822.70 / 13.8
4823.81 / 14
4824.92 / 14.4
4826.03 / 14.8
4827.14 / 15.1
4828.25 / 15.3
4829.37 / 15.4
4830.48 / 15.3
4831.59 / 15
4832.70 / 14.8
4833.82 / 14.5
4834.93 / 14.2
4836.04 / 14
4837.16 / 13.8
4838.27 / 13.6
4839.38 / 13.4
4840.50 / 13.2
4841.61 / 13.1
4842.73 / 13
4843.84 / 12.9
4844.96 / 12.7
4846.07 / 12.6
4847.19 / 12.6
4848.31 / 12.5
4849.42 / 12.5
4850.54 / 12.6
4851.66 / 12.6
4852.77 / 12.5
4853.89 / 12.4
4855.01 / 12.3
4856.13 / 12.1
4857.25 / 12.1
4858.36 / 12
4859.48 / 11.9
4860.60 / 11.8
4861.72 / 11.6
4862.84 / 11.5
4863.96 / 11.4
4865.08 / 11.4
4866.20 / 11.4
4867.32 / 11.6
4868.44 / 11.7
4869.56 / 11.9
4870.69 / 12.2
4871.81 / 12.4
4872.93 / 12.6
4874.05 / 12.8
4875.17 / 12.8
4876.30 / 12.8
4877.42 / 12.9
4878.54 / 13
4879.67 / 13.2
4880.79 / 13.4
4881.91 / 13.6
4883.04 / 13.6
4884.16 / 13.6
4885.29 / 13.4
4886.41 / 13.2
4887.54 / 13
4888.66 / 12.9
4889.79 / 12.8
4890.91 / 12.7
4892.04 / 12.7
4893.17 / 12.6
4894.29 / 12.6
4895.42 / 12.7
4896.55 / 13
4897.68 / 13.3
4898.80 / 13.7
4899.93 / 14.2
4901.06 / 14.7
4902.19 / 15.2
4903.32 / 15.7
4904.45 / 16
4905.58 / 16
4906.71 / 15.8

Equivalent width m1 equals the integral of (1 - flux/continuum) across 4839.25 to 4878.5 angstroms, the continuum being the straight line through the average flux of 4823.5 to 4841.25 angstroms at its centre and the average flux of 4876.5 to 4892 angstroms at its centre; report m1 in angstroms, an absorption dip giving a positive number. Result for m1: 4.1 angstroms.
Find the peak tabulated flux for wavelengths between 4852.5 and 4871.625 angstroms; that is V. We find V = 12.5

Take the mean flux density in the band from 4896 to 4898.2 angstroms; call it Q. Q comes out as 13.1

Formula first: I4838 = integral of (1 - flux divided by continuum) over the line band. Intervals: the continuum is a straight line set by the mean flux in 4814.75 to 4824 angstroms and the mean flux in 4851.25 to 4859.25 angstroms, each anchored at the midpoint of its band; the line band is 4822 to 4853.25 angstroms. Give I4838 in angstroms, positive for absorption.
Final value -1.61 angstroms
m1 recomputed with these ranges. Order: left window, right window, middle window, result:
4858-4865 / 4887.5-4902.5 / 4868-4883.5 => -0.54 angstroms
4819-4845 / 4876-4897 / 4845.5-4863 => 1.82 angstroms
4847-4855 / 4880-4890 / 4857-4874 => 1.31 angstroms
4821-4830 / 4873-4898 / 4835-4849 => 0.98 angstroms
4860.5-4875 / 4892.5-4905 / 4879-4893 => -0.06 angstroms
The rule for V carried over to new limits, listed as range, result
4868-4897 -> 13.6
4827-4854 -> 15.4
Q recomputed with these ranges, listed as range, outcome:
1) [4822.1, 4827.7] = 14.4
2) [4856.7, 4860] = 12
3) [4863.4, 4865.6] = 11.4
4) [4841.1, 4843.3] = 13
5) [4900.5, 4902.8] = 14.9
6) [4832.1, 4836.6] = 14.4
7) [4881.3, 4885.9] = 13.6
